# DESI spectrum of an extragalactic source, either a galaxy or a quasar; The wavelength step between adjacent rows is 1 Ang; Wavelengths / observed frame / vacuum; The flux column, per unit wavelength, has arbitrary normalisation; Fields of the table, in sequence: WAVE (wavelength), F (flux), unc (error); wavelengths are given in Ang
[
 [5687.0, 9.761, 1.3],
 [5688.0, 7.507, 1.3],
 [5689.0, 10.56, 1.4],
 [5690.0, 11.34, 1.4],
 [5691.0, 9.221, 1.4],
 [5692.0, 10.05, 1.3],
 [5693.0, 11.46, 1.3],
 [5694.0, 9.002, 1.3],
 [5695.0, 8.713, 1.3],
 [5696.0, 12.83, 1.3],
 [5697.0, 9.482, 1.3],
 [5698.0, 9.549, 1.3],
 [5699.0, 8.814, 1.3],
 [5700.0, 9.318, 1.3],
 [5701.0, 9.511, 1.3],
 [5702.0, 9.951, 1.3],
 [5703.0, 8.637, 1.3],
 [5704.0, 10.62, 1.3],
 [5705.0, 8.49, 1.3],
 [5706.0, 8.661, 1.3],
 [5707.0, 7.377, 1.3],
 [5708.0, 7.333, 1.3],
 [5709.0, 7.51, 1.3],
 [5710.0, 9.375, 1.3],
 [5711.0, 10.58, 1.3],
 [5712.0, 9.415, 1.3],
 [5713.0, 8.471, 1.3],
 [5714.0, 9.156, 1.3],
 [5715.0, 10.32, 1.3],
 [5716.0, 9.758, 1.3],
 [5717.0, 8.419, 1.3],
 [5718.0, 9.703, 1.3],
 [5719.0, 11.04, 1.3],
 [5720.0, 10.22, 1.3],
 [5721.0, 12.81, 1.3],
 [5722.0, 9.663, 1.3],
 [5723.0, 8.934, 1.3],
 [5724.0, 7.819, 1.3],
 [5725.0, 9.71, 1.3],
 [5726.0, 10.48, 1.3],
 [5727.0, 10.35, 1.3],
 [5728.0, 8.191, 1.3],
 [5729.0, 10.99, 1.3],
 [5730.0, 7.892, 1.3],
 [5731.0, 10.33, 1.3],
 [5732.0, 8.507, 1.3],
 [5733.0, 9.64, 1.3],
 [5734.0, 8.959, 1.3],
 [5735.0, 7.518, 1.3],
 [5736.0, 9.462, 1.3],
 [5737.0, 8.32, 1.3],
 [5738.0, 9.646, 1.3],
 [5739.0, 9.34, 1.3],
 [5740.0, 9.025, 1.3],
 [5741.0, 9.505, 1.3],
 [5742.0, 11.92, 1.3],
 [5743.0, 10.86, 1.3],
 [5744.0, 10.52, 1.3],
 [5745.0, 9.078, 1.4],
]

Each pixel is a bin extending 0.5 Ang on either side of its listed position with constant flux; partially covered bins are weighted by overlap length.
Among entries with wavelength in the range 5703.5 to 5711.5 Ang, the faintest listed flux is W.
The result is 7.333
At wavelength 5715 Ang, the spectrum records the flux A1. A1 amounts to 10.32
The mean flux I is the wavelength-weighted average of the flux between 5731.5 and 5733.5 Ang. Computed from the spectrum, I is 9.07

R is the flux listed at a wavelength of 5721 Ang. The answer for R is 12.81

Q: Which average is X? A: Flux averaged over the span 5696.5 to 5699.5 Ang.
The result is 9.28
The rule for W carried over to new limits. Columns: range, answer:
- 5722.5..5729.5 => 7.819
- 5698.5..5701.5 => 8.814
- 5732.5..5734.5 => 8.959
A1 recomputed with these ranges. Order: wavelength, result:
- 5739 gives 9.34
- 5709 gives 7.51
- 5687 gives 9.761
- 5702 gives 9.951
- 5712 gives 9.415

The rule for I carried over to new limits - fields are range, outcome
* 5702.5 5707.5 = 8.76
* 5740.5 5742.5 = 10.7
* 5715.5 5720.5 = 9.83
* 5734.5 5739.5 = 8.86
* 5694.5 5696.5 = 10.8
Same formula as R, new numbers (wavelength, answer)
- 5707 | 7.377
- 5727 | 10.35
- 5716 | 9.758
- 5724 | 7.819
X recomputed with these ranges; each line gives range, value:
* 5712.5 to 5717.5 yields 9.22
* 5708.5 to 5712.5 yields 9.22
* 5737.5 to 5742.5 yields 9.89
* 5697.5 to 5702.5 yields 9.43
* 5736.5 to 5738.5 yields 8.98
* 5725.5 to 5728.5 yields 9.67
